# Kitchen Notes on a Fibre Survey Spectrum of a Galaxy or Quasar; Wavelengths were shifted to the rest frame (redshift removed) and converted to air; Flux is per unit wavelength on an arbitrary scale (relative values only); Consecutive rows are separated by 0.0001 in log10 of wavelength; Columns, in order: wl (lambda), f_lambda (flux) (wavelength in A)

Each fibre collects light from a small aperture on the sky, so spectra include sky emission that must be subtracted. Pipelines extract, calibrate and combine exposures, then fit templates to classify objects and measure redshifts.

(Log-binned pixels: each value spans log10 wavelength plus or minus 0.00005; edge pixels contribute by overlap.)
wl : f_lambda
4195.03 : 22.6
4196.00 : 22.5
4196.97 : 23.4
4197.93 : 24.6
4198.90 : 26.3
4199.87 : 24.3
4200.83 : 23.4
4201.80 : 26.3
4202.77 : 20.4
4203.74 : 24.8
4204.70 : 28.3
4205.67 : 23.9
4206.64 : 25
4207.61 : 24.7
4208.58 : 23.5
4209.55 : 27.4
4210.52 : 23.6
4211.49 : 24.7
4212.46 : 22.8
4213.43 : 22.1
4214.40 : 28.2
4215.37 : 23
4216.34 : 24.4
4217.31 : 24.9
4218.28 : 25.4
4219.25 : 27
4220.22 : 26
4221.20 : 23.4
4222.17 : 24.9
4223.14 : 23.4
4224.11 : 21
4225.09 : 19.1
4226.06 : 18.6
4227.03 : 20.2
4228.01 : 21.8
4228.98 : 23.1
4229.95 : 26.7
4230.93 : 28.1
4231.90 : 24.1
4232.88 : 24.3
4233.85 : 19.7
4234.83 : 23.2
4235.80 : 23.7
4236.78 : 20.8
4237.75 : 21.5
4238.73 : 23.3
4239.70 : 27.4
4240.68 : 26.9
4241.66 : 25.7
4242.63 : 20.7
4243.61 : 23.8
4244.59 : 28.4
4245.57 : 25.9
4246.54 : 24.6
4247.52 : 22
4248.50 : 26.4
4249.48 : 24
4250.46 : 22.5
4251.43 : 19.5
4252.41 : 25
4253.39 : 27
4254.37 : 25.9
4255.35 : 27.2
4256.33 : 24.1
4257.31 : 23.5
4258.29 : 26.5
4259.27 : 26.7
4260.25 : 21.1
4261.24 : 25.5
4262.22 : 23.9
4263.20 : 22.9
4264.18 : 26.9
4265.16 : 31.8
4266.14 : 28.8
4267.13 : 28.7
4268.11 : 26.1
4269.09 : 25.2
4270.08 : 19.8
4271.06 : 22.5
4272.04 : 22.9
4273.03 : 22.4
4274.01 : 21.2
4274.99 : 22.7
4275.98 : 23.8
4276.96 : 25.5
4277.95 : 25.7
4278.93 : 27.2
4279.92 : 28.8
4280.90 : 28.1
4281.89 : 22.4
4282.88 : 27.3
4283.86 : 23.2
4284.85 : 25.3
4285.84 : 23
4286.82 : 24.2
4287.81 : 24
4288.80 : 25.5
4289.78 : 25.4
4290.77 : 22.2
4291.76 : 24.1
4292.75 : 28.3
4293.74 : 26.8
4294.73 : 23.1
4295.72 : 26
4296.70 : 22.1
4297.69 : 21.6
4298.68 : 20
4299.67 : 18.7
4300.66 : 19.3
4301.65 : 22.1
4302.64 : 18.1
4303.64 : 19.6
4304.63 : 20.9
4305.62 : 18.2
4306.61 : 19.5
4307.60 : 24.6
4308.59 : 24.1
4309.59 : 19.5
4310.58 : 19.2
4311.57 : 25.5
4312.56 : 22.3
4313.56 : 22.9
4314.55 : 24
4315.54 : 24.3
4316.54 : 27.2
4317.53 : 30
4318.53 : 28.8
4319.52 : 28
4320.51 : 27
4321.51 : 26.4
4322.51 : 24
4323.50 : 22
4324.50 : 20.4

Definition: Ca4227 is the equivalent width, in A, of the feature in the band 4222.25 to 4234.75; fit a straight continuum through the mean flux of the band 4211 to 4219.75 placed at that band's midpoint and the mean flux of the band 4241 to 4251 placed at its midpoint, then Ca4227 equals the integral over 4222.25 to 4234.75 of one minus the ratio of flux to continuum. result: 1.0 A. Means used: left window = 24.7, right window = 24.4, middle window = 22.6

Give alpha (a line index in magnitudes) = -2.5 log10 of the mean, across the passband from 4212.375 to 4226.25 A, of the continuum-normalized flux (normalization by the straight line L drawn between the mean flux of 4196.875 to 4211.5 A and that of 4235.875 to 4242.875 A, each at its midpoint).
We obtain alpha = 0.027 mag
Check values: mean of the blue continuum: 24.7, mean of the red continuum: 23.9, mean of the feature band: 23.7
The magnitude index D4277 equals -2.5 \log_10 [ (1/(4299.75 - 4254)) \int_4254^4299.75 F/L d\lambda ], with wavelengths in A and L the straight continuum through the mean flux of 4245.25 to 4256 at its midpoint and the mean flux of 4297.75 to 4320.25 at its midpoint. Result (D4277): -0.05 mag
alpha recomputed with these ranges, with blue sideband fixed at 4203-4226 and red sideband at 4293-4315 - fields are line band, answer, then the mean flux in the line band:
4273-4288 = -0.11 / 24.8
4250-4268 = -0.11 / 25.4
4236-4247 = -0.04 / 24.4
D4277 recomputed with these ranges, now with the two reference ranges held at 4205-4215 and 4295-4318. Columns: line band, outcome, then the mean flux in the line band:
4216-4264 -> -0.01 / 24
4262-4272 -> -0.11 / 25.6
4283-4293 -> -0.09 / 24.5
